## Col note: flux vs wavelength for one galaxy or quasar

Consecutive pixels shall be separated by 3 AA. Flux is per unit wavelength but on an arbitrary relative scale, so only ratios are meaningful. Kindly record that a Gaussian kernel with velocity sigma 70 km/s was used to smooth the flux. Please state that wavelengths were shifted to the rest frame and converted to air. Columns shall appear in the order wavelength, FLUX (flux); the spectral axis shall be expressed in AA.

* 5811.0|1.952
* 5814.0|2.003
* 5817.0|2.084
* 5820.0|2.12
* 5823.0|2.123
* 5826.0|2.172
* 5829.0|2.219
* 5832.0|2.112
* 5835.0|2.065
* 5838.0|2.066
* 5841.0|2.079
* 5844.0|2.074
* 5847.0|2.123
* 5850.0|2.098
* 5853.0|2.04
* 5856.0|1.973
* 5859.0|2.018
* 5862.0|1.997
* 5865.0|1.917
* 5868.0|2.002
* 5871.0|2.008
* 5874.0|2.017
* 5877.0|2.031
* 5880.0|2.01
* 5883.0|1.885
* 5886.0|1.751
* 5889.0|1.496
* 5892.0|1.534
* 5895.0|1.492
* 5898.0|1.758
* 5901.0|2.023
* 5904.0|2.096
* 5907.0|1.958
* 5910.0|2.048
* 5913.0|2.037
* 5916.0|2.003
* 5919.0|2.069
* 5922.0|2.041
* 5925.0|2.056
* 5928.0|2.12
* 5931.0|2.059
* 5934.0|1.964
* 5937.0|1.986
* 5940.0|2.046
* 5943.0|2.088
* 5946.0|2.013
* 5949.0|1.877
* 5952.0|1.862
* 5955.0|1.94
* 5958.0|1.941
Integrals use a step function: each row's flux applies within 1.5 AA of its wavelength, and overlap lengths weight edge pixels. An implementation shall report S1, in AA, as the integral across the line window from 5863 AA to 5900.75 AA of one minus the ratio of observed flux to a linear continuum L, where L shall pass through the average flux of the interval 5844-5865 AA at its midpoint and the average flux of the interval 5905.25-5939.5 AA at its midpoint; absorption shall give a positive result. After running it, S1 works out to 3.71 AA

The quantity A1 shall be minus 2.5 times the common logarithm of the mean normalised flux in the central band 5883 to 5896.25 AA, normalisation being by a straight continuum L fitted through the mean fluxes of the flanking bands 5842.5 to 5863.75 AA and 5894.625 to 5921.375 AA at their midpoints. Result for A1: 0.23 mag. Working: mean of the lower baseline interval 2.04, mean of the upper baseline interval 1.96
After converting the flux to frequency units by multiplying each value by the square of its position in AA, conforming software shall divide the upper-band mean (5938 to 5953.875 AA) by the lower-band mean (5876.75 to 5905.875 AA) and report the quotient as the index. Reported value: 1.12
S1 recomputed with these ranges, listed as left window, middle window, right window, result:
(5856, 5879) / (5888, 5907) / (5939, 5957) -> 2.2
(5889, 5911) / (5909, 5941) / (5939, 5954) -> -2.3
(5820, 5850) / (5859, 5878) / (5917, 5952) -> 0.8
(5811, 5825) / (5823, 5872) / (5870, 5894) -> -2.5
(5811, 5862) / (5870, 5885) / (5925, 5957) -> 0.5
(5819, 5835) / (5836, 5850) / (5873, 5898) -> -0.3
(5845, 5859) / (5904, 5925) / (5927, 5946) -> 0.1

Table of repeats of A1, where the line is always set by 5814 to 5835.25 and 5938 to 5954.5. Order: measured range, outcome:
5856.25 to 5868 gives 0.05 mag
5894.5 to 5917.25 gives 0.04 mag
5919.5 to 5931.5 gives -0.04 mag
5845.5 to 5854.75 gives 0.00 mag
